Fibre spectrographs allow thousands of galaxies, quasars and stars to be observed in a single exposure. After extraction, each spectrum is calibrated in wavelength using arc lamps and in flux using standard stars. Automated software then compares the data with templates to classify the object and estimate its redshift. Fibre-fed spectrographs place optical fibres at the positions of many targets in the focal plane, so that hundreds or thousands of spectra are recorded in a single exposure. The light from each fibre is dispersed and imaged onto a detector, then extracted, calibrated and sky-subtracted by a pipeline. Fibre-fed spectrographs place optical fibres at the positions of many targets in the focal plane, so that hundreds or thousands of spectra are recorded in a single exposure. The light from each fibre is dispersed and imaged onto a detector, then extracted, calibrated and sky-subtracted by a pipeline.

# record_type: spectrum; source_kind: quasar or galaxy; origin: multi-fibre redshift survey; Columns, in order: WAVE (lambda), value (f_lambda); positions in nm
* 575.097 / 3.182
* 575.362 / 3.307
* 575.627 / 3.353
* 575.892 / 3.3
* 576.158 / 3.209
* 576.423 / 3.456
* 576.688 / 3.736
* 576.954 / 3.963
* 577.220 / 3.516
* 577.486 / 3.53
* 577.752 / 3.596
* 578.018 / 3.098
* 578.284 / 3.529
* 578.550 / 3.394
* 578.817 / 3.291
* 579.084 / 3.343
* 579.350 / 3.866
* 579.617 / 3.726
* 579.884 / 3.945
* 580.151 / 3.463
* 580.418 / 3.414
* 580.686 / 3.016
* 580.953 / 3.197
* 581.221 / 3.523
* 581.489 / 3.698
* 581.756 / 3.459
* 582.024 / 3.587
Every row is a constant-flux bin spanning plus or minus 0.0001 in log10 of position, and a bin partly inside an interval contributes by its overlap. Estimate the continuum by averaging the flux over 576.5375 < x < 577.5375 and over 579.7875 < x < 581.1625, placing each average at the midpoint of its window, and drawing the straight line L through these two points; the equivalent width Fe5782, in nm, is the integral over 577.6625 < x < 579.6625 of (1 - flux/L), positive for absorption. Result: 0.05 nm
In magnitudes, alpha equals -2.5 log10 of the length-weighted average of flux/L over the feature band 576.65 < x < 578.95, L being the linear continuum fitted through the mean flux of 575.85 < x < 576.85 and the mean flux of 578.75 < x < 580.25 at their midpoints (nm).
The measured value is 0.01 mag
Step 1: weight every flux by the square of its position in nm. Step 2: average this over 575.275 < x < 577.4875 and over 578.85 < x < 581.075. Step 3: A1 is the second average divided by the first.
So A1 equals 1.01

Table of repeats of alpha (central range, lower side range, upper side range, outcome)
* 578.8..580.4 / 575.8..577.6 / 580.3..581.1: -0.10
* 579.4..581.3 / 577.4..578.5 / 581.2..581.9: 0.01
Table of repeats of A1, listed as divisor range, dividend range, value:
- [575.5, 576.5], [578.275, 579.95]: 1.09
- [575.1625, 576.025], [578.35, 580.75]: 1.08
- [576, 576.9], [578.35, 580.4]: 1.03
